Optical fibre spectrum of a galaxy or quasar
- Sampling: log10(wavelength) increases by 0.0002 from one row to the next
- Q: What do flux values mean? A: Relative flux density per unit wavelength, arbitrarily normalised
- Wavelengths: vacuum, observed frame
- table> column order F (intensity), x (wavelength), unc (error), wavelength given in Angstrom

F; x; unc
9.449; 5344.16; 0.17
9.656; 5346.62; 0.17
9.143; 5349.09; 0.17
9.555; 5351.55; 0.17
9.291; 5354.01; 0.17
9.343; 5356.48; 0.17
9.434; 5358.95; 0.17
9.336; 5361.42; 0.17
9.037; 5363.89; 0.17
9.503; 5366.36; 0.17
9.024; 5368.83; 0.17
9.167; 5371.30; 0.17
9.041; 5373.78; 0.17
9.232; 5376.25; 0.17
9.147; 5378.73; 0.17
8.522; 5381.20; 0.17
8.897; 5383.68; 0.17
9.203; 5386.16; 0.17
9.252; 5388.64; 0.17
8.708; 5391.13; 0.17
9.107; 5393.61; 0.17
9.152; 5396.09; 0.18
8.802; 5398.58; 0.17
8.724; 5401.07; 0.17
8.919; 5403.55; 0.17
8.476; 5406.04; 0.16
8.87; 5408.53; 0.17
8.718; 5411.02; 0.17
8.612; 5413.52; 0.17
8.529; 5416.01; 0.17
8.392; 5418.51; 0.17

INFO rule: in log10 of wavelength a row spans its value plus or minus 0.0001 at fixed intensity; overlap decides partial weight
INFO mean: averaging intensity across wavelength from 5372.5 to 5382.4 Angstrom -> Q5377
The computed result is 8.99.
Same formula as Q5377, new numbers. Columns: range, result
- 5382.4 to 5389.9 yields 9.1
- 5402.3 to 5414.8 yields 8.72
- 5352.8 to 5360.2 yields 9.35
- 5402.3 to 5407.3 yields 8.71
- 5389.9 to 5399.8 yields 8.95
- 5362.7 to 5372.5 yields 9.19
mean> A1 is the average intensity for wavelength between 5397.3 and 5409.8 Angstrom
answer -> 8.76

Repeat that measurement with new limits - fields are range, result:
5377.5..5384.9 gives 8.86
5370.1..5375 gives 9.09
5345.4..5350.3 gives 9.39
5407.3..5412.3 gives 8.78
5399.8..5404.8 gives 8.83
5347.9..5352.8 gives 9.37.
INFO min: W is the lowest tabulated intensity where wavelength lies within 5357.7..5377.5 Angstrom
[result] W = 9.024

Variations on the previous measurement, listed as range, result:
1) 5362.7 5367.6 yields 9.037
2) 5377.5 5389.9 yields 8.522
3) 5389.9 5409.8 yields 8.476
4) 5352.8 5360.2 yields 9.291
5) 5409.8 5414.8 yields 8.612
